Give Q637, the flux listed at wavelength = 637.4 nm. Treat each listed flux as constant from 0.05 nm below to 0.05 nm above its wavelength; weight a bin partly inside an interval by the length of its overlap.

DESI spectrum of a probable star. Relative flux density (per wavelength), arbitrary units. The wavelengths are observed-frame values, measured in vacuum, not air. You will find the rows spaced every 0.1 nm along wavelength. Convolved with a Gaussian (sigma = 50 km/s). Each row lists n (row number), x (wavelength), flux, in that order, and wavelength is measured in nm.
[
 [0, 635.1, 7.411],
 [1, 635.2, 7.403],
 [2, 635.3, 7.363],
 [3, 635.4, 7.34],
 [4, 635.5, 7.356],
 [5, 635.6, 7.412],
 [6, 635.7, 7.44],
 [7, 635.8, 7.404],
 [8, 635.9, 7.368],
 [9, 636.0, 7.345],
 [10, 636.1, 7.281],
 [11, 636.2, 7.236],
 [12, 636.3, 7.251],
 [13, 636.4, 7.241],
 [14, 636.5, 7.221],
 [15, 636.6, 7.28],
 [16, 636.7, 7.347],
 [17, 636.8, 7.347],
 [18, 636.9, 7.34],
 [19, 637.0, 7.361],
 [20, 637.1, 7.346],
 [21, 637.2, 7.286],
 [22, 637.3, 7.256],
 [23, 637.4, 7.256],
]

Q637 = 7.256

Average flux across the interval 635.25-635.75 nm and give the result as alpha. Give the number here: 7.38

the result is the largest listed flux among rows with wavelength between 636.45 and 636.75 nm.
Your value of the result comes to 7.347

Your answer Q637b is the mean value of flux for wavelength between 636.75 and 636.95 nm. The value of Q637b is 7.34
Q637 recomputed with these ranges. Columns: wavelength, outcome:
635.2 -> 7.403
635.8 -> 7.404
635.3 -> 7.363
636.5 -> 7.221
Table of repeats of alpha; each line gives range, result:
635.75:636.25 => 7.33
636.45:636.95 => 7.31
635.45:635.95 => 7.4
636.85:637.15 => 7.35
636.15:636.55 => 7.24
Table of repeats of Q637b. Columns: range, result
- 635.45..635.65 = 7.38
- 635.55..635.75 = 7.43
